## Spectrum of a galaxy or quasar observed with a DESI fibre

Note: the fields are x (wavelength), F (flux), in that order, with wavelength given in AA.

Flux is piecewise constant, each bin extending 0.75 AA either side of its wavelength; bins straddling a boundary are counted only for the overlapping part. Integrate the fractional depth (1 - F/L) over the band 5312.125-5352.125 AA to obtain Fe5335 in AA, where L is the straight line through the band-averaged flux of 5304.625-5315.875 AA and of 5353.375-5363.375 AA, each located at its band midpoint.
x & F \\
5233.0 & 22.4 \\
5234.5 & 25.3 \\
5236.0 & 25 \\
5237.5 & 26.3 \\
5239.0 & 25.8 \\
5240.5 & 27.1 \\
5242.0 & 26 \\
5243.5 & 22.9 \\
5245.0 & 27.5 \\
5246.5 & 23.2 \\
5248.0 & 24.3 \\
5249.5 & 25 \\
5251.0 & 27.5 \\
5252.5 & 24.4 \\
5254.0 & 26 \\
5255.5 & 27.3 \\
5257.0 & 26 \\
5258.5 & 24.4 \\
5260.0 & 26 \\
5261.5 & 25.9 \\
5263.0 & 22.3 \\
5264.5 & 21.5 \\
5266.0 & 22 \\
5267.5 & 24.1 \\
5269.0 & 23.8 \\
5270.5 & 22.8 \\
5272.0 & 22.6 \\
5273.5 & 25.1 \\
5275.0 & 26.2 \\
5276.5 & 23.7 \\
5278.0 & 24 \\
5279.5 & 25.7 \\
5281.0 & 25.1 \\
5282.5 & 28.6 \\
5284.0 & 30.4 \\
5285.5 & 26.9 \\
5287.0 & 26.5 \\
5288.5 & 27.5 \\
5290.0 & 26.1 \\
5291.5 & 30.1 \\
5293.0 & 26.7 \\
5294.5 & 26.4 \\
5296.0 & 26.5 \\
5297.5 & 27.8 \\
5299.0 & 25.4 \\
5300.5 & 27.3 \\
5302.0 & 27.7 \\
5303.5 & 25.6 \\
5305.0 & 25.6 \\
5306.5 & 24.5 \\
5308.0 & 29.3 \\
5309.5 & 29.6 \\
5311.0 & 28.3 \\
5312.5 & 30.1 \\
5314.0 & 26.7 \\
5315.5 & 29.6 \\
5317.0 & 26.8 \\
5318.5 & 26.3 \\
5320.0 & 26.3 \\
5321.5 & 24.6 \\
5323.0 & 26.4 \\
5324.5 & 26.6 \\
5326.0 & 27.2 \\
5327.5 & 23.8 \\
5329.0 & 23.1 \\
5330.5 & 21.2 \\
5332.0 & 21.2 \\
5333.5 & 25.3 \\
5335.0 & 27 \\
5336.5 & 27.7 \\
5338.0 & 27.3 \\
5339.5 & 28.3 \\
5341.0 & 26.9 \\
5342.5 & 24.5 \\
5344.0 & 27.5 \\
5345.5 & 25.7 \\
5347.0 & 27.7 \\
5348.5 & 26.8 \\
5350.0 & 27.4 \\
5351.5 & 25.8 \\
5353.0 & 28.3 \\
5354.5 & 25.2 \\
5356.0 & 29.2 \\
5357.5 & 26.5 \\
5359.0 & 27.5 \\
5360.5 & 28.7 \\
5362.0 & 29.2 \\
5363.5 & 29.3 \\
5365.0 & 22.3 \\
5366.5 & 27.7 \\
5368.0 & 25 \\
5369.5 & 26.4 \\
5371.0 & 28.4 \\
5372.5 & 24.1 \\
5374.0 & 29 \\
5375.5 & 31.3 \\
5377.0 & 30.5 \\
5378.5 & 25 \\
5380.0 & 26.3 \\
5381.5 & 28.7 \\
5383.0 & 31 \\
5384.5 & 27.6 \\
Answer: 2.5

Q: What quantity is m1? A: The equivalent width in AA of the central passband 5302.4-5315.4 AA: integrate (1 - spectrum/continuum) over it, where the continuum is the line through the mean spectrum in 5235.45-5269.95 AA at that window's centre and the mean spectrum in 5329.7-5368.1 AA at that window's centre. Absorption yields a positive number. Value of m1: -0.9 AA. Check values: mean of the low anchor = 25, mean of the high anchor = 26.5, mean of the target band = 27.6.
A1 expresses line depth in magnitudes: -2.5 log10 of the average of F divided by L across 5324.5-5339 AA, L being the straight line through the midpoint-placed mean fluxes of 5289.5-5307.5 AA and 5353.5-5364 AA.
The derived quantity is 0.098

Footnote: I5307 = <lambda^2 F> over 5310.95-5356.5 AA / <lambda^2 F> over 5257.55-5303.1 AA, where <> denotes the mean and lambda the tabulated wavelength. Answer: 1.05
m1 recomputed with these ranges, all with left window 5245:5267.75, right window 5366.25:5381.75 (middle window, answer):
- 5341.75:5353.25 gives 0.1 AA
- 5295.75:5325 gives -1.2 AA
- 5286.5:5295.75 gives -0.6 AA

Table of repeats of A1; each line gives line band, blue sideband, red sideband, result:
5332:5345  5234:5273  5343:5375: 0.01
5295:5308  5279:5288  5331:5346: 0.02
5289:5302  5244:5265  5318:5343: -0.07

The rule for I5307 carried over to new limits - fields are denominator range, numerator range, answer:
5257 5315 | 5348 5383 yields 1.08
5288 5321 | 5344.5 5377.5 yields 1.02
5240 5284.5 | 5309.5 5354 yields 1.08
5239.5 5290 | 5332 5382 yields 1.11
